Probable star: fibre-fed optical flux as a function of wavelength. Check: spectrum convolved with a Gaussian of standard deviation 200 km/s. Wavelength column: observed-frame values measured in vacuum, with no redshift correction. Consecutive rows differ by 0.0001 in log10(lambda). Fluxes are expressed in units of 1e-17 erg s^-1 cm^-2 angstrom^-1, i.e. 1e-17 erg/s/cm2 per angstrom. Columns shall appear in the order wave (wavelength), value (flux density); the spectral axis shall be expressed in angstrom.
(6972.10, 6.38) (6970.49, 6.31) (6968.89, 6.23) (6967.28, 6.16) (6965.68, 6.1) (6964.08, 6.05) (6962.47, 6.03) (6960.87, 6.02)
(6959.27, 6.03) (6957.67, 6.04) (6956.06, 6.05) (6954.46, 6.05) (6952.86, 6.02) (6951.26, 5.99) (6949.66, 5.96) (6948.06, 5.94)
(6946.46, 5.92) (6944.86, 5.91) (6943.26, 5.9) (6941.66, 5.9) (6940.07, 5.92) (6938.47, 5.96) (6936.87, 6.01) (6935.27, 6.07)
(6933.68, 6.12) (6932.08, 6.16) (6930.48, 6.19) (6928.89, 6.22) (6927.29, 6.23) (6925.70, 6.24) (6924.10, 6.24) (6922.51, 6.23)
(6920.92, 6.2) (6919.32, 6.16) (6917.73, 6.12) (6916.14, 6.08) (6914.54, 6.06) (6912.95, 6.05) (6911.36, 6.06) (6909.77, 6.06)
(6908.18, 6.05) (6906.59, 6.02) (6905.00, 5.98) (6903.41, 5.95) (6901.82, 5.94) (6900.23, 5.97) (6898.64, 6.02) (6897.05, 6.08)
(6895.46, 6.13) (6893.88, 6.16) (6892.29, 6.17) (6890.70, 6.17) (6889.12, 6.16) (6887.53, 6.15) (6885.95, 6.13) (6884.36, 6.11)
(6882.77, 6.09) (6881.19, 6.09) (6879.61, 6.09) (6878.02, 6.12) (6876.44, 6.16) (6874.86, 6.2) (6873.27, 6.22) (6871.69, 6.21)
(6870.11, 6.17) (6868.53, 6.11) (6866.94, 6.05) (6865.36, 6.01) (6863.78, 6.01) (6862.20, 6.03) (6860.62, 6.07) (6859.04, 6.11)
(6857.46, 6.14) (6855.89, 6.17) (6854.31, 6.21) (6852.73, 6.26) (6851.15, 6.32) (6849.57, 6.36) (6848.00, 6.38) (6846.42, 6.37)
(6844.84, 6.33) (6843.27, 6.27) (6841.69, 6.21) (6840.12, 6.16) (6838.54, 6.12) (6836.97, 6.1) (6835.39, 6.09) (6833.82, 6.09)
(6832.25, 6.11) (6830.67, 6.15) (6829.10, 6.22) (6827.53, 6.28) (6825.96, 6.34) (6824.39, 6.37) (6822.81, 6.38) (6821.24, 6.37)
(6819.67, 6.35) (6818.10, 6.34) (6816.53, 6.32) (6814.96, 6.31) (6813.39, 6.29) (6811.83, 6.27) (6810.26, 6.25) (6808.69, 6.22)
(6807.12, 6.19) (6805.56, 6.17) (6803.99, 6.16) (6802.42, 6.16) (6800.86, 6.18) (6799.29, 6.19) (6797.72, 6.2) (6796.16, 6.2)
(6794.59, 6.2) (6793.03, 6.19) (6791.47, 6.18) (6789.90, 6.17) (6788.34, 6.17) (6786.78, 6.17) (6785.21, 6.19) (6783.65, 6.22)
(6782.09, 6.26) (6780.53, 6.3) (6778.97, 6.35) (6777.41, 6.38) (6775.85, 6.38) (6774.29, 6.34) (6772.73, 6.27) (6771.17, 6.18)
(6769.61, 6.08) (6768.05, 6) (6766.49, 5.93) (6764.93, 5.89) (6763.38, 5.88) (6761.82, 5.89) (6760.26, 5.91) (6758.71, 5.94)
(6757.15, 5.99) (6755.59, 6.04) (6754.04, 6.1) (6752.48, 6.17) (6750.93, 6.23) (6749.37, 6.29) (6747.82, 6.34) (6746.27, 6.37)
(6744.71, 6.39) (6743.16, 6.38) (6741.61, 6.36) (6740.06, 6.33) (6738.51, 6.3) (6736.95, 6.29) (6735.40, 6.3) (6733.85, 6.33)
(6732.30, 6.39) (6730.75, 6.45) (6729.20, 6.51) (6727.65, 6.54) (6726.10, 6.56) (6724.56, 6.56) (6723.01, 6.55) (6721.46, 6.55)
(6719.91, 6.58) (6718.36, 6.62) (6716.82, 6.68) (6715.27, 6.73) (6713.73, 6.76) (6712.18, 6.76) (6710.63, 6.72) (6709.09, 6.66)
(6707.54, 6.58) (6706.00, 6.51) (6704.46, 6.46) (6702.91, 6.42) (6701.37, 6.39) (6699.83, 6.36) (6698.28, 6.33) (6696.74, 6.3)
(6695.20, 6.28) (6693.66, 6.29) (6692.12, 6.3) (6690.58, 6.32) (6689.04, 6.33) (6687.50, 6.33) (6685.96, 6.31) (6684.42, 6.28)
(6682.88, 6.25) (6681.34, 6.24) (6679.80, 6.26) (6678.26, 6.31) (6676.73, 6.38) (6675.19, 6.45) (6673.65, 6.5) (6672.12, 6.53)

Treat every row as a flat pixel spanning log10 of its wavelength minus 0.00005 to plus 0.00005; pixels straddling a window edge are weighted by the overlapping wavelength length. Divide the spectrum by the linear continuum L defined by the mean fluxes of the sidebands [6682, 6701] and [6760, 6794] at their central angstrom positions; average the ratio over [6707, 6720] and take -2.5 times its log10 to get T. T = -0.07 mag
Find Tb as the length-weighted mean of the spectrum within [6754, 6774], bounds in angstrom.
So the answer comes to 6.01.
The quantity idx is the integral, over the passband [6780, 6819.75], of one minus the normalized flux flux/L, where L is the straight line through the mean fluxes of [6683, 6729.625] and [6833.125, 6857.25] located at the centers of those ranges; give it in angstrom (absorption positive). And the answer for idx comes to 0.56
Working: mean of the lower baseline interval 6.48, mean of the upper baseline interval 6.23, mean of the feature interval 6.22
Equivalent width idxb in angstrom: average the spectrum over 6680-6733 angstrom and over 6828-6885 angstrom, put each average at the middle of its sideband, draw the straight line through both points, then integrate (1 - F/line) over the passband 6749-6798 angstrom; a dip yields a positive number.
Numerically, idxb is 1.4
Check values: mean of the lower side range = 6.47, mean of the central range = 6.14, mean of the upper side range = 6.16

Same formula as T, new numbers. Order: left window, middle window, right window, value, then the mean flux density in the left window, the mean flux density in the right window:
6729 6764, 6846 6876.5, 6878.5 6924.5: -0.01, 6.22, 6.09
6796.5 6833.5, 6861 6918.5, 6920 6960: 0.01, 6.25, 6.06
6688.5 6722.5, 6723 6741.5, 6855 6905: 0.00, 6.5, 6.1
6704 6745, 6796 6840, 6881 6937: 0.01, 6.52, 6.11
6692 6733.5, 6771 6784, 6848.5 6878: 0.01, 6.51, 6.16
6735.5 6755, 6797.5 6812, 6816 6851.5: 0.01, 6.29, 6.26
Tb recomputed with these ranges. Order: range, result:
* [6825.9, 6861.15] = 6.21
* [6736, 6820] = 6.2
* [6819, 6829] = 6.34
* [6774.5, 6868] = 6.22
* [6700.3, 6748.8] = 6.5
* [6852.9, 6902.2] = 6.11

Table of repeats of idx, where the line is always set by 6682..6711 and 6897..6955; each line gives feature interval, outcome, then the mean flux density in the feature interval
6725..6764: 0.4 angstrom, 6.26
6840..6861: -0.3 angstrom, 6.25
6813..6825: -0.3 angstrom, 6.34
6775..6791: 0.0 angstrom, 6.26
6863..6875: 0.0 angstrom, 6.11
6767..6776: 0.1 angstrom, 6.18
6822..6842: 0.0 angstrom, 6.2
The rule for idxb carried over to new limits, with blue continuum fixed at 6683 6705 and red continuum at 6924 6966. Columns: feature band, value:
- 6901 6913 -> 0.15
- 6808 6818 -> -0.14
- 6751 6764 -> 0.53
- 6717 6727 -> -0.44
